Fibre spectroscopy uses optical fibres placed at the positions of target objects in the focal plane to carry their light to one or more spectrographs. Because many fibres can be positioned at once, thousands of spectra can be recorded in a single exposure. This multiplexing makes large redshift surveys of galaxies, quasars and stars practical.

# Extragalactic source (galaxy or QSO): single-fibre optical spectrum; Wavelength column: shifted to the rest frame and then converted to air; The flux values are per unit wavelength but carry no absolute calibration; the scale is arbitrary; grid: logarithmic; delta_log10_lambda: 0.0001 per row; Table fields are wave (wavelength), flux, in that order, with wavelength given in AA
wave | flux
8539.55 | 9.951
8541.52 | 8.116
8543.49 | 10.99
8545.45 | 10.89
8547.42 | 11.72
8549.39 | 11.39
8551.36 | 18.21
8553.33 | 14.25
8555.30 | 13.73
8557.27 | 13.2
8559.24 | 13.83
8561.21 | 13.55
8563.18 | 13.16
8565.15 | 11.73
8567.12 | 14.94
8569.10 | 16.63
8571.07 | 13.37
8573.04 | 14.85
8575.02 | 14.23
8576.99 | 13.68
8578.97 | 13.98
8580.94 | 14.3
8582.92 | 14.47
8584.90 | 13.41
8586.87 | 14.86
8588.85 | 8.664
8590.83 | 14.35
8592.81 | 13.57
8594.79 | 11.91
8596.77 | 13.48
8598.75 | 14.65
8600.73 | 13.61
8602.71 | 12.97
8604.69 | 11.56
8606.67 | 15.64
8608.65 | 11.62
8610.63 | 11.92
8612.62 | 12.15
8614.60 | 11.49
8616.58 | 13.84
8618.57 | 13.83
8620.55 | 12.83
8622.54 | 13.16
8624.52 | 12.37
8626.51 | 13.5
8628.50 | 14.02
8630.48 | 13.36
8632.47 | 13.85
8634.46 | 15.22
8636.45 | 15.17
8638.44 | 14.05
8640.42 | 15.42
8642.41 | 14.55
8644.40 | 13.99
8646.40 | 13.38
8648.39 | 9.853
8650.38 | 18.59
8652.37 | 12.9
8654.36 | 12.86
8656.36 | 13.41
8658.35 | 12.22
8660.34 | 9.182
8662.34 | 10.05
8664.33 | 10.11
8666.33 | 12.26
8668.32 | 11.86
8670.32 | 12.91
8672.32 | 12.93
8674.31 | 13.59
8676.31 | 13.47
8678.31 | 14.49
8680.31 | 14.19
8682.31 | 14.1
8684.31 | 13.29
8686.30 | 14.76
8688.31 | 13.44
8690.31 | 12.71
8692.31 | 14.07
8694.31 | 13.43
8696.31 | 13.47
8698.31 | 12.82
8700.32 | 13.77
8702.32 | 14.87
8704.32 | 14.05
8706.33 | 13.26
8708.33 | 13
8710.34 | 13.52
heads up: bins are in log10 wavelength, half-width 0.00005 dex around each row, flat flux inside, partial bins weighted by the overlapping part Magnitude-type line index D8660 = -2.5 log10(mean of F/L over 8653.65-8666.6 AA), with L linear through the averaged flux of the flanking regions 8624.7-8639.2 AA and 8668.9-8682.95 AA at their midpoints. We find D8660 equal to 0.21 mag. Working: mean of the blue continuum 14.1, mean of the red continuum 13.6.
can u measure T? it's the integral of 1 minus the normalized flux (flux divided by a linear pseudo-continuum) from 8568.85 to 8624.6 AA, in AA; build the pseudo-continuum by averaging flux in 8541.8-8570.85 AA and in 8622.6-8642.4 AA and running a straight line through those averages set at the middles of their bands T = 1.6 AA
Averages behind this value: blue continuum 13.3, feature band 13.3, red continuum 14.1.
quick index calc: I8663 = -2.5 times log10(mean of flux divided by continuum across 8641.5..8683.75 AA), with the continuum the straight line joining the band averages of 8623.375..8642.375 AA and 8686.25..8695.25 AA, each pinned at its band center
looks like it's 0.08 mag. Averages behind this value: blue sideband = 14.1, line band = 12.9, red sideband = 13.6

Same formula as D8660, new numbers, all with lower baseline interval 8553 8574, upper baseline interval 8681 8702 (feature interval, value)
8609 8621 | 0.098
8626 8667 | 0.041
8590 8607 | 0.033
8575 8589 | 0.016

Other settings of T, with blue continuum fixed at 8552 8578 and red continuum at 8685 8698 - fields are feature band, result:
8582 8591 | 0.6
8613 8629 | 0.9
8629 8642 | -0.7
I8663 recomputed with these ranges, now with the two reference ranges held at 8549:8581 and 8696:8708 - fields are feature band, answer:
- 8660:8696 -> 0.069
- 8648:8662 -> 0.091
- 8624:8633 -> 0.037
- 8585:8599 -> 0.082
